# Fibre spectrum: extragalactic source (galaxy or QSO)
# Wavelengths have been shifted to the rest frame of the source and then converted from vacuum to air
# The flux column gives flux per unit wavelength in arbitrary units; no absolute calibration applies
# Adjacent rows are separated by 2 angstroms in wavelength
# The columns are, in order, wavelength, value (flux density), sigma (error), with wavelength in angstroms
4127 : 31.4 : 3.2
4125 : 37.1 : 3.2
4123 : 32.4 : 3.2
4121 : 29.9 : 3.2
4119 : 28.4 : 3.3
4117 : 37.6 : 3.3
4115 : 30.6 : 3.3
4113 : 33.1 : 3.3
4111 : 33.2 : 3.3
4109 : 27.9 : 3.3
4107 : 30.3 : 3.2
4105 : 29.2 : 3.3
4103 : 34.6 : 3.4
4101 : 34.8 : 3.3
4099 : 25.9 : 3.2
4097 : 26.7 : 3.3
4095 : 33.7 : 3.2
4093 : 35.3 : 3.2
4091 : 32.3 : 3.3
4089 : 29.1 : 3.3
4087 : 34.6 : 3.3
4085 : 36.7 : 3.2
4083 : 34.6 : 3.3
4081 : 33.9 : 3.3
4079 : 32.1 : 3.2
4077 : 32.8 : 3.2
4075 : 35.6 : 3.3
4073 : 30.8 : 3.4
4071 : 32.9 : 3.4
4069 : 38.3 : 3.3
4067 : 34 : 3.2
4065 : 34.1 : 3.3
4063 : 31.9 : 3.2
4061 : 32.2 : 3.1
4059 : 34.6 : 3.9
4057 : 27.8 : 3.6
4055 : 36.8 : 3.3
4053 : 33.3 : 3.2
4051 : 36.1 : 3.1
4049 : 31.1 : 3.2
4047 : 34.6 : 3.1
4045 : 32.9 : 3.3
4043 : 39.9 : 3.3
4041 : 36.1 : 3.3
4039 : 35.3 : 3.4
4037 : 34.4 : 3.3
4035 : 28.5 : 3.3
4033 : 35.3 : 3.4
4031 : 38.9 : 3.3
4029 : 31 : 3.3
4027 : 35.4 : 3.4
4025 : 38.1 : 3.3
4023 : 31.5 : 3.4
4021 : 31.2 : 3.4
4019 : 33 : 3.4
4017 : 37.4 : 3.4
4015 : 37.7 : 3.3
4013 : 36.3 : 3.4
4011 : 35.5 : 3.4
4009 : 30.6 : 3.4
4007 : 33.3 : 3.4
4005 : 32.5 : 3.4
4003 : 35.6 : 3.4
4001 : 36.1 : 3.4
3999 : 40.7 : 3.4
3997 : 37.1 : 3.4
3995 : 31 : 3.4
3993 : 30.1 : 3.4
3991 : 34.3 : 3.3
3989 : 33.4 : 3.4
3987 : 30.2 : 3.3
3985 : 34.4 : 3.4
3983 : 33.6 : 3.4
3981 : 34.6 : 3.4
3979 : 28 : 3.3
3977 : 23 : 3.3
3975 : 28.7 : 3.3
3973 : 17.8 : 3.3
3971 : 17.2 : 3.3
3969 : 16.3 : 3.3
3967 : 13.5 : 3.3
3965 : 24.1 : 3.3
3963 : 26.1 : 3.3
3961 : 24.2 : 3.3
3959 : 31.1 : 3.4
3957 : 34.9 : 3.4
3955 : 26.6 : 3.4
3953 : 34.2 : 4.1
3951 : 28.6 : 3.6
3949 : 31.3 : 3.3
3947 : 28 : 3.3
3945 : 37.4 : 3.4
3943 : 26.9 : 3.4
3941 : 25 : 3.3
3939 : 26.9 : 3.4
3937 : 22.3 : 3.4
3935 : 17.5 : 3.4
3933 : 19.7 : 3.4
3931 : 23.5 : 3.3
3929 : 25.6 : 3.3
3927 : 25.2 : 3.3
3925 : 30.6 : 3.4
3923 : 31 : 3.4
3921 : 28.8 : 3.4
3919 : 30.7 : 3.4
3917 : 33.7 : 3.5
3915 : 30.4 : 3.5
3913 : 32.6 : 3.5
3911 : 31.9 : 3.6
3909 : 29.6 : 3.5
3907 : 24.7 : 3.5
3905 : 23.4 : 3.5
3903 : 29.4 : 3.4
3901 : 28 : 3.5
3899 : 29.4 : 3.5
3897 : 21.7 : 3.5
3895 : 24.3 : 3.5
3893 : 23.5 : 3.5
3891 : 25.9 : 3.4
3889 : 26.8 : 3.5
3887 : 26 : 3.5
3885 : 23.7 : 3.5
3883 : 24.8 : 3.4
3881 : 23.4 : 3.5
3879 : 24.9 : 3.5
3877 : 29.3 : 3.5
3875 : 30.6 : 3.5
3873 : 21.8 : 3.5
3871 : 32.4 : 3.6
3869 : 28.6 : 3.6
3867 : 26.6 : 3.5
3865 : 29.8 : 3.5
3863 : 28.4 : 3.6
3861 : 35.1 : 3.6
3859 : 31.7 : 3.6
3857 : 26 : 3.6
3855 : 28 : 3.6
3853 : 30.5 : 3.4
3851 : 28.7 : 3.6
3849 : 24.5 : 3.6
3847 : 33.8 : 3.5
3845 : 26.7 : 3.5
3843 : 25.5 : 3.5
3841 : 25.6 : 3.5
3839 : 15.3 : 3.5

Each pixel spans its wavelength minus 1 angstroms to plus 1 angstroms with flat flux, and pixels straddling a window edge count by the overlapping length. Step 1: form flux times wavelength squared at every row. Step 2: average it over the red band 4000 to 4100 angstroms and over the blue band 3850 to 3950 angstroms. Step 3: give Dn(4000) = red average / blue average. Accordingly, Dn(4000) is 1.32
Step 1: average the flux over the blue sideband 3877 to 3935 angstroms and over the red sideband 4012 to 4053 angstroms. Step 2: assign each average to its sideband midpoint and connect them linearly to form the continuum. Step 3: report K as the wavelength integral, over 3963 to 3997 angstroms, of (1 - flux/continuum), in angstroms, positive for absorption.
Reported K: 4.7 angstroms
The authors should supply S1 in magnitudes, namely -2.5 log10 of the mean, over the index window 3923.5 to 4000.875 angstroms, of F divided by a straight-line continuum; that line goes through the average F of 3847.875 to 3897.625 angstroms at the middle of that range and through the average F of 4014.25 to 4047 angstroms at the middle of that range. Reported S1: 0.134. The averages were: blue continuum 27.1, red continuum 34.8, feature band 27.8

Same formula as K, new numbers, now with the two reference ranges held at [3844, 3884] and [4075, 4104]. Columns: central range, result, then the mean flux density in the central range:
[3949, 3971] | 3.2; 25.8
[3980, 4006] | -2.8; 34.1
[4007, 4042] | -3.3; 34.4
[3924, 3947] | 3.2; 25.6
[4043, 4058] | -0.8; 33.7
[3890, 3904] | 1.4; 26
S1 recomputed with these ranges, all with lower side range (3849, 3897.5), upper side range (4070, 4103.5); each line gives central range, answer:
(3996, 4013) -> -0.15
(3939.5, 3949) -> -0.01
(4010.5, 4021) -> -0.15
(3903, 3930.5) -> -0.03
